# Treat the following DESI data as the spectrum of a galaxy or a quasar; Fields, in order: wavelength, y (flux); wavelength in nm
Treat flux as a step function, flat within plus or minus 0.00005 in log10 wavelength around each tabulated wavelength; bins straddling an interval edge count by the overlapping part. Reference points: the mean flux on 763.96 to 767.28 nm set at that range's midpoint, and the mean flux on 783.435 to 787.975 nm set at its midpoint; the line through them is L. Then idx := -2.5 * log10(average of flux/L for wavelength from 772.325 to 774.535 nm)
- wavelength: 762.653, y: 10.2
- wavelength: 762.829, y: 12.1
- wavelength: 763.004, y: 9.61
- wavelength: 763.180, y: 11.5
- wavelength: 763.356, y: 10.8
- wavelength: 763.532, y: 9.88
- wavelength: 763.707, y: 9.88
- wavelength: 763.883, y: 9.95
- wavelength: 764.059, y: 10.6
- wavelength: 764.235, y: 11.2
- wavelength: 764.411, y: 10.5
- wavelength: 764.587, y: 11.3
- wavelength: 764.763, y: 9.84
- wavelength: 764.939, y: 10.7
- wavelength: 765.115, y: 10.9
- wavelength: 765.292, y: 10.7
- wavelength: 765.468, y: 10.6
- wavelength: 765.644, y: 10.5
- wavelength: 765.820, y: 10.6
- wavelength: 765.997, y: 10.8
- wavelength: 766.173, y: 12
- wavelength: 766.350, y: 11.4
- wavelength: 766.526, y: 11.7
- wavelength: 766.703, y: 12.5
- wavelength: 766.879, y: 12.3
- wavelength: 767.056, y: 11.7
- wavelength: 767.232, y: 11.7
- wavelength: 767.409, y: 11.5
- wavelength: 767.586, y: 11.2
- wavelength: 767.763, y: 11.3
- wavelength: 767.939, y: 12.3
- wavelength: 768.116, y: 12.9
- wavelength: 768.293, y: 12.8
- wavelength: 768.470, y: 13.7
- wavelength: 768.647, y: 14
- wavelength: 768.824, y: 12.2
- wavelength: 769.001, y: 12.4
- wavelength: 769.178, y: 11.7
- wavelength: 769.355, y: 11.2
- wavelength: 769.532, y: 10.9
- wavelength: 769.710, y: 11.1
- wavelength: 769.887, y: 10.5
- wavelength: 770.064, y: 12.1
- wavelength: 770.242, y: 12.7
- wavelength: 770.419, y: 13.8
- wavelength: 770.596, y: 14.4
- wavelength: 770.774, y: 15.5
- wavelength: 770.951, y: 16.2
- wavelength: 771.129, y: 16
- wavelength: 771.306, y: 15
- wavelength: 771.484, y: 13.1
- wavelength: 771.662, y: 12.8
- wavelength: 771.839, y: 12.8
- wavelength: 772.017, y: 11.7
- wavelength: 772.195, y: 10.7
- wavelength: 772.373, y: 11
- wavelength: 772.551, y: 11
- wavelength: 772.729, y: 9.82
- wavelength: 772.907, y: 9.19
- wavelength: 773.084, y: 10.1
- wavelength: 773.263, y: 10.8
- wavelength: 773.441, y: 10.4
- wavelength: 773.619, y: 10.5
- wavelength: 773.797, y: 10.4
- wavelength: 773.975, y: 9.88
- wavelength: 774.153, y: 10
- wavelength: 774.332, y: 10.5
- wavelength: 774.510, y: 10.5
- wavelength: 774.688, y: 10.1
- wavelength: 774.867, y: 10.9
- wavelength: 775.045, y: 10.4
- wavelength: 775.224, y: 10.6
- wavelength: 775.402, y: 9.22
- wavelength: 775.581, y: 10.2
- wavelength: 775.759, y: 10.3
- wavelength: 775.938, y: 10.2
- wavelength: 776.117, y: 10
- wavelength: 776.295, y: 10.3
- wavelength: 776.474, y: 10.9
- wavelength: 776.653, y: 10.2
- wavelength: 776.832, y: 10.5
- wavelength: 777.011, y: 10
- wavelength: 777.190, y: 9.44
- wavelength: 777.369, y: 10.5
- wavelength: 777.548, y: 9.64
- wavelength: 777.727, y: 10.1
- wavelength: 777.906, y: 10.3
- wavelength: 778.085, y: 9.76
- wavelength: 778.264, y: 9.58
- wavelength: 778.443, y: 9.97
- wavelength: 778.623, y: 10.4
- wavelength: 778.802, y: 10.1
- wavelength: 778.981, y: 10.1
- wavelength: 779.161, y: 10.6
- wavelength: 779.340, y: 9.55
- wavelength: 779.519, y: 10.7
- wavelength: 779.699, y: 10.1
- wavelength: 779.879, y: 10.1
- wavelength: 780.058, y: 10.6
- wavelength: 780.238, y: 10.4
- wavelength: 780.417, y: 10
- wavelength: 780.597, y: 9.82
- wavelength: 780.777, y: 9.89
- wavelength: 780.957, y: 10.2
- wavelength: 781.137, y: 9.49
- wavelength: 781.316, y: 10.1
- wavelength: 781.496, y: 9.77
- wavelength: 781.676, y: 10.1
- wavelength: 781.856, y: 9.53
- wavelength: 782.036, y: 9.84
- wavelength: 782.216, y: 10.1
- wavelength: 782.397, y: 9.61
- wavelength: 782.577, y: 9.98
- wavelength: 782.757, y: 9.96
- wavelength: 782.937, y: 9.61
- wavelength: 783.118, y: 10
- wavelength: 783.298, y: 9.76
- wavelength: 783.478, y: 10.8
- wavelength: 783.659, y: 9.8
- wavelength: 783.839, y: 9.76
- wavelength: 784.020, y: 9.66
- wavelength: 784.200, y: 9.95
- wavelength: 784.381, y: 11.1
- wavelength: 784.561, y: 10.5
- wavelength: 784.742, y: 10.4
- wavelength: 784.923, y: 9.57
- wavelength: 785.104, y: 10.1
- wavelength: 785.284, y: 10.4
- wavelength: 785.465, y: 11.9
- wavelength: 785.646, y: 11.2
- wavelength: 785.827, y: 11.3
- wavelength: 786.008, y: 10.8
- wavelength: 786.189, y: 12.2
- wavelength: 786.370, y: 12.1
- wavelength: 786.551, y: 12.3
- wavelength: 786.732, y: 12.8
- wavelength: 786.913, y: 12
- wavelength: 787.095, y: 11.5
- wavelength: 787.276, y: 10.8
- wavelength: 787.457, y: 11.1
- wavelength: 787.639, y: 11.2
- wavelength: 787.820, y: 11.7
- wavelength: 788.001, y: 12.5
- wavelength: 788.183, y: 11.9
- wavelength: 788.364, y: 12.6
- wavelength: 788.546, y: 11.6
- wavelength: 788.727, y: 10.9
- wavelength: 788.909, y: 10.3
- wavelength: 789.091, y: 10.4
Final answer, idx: 0.08 mag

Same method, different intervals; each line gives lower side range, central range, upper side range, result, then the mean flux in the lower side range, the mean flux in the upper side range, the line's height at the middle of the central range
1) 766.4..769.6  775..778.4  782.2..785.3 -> 0.09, 12.1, 10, 11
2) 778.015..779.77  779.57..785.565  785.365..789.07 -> 0.07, 10.1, 11.6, 10.8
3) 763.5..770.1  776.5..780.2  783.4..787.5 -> 0.10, 11.4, 11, 11.1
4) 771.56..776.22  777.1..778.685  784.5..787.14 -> 0.09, 10.5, 11.3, 10.8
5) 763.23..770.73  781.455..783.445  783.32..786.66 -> 0.11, 11.6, 10.8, 10.9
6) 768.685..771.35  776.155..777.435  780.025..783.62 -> 0.10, 13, 9.96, 11.3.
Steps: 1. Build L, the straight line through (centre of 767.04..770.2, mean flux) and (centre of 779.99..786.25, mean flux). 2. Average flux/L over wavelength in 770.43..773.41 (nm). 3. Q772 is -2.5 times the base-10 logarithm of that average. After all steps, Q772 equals -0.08 mag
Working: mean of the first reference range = 12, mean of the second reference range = 10.2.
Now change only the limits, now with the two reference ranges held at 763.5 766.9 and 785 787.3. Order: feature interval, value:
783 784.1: 0.150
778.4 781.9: 0.126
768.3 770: -0.095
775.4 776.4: 0.110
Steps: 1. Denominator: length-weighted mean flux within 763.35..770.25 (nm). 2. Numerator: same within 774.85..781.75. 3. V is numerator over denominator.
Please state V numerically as 0.89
